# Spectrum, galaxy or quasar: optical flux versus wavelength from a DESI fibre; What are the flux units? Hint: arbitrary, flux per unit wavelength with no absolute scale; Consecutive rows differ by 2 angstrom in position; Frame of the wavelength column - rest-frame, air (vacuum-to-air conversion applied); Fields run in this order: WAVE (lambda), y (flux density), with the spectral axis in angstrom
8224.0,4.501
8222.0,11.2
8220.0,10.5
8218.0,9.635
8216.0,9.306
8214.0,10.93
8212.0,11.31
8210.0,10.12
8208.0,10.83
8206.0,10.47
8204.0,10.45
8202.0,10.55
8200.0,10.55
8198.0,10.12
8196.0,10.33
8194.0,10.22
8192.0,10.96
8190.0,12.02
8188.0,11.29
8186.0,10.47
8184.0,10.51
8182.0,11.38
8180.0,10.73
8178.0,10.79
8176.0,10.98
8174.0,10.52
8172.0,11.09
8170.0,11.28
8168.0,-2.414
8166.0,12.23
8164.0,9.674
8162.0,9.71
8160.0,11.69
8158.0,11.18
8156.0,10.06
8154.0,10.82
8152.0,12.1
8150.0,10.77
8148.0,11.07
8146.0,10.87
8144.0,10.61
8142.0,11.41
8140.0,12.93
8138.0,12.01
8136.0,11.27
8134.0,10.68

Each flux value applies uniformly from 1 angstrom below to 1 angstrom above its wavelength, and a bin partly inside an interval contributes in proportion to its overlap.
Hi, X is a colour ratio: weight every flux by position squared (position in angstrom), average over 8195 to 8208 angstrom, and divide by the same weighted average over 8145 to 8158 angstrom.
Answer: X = 0.96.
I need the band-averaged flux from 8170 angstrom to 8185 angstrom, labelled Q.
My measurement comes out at 10.9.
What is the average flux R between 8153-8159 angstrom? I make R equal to 10.7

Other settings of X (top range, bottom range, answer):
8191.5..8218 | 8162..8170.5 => 1.36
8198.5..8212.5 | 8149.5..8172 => 1.09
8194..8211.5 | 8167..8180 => 1.19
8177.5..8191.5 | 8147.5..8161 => 1.00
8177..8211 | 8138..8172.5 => 1.04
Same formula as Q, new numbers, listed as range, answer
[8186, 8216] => 10.7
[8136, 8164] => 11.1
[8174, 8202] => 10.8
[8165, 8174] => 8.32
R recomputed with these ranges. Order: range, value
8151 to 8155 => 11.5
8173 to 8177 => 10.8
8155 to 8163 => 10.7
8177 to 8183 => 11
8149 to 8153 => 11.4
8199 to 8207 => 10.5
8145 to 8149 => 11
